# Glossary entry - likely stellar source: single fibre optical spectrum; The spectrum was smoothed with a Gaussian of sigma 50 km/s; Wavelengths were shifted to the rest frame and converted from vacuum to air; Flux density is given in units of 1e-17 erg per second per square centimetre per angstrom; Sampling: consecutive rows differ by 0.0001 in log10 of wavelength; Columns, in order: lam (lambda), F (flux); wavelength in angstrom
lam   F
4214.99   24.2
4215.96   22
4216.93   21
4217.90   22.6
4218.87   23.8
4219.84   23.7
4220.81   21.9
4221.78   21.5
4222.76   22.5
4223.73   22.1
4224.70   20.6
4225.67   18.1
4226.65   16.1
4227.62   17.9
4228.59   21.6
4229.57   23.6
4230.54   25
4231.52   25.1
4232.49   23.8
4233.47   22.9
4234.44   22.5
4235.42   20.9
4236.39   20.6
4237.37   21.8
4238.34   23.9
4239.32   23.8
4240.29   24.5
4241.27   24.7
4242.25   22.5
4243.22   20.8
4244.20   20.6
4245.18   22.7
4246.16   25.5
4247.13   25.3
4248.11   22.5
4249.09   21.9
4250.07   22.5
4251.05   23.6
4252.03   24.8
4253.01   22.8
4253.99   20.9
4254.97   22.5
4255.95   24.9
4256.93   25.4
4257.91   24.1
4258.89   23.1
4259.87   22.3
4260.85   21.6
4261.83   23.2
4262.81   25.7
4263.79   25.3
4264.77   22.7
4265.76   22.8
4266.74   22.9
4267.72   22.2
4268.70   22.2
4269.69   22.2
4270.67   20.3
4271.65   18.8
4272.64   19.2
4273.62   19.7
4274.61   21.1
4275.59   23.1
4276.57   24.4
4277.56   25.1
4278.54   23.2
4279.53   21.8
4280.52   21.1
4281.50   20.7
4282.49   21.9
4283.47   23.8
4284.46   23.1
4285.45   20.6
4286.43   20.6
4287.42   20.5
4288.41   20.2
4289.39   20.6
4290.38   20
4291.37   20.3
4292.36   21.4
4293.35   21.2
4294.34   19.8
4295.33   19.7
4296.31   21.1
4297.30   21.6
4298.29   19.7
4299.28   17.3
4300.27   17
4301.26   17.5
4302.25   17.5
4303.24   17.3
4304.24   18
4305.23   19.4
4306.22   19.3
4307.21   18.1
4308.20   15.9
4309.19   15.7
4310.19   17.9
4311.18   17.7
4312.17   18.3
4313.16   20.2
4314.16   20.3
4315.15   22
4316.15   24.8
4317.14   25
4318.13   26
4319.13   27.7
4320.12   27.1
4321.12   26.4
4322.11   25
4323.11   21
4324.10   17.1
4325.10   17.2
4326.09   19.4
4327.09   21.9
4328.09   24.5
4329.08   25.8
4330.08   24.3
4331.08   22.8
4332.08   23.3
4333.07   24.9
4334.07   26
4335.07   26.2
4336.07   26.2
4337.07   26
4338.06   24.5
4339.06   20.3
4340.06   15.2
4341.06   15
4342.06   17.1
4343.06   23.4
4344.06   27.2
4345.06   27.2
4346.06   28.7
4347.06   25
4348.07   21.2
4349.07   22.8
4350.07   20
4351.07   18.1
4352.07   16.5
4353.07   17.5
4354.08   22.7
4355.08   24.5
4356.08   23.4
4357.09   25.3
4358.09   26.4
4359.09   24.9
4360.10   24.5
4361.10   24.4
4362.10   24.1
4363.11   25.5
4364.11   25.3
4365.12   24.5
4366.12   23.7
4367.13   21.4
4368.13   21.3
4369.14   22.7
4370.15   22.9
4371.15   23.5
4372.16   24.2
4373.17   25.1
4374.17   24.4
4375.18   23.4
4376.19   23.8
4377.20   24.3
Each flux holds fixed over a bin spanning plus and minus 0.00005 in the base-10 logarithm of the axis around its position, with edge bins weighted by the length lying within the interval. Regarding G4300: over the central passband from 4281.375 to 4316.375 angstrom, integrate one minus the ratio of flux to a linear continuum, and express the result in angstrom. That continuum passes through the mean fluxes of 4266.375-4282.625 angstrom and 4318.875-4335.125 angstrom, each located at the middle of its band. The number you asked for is 4.4 angstrom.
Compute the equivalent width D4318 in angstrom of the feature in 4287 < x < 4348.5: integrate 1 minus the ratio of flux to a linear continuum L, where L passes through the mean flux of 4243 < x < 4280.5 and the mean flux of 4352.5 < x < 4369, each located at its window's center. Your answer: 4.8 angstrom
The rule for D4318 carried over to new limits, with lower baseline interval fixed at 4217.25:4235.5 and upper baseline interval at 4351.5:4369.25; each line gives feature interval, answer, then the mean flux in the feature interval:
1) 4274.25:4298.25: 1.07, 21.5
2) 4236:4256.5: -0.84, 23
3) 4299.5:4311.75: 2.75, 17.6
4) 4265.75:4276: 0.52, 21.2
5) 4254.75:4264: -0.65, 23.8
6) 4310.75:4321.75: -0.23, 23.3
